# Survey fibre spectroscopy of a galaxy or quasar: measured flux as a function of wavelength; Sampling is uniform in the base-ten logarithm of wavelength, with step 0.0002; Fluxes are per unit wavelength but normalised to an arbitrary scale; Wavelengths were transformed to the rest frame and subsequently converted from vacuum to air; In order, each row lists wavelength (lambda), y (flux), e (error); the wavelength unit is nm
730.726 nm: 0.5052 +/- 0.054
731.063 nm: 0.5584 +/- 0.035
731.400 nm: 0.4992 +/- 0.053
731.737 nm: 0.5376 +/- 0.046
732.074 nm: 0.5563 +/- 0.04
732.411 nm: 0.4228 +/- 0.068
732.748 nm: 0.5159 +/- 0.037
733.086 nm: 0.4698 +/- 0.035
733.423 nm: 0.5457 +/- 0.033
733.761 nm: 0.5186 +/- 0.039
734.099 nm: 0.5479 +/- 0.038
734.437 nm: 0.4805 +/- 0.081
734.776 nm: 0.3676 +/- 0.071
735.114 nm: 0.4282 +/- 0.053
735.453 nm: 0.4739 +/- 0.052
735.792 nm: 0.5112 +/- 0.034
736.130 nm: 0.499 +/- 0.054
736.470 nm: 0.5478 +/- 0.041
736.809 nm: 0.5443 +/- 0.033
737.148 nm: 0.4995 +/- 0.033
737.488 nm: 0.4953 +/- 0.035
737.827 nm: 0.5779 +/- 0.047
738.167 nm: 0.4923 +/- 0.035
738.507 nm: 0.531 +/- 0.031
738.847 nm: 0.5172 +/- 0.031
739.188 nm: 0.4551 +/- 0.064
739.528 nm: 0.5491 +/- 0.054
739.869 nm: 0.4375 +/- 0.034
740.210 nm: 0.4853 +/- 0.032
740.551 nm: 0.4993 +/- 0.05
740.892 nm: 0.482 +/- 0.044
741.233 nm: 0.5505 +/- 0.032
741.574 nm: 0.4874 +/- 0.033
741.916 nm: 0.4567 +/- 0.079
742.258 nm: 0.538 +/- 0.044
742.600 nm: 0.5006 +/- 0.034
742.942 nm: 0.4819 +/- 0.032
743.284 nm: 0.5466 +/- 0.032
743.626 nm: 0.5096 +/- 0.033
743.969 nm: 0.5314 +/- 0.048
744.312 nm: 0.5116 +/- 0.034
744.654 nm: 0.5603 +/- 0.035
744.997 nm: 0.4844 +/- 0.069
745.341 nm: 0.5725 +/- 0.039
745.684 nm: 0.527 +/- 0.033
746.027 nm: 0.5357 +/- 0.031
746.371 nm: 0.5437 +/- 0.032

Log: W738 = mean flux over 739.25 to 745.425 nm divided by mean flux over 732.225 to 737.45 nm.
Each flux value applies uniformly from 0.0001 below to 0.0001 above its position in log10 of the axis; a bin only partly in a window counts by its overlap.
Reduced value 1.03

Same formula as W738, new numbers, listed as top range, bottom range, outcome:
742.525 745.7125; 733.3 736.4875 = 1.07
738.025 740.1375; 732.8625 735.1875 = 1.03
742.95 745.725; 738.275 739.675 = 1.03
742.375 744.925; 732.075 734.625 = 1.03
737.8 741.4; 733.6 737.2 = 1.02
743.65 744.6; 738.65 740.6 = 1.07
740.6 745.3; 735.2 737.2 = 1.00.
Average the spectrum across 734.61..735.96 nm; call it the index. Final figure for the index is 0.445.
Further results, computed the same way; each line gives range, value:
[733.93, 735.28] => 0.456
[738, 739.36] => 0.499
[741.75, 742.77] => 0.498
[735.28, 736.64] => 0.508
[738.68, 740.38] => 0.489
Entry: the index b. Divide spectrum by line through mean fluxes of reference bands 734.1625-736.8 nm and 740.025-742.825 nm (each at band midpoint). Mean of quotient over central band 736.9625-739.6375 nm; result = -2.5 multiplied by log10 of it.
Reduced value -0.05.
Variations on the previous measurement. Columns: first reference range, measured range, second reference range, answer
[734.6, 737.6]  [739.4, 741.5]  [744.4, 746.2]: 0.021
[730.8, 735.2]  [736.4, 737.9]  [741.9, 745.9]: -0.048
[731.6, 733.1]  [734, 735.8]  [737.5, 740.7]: 0.096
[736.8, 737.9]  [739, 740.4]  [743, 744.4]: 0.088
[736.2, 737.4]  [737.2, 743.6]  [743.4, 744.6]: 0.041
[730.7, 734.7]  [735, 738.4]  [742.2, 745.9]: 0.013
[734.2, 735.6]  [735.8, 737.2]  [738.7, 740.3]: -0.145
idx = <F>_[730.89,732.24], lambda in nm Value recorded 0.537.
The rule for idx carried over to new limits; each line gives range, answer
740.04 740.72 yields 0.492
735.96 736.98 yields 0.531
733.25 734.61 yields 0.523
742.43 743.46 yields 0.51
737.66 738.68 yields 0.534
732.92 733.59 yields 0.508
